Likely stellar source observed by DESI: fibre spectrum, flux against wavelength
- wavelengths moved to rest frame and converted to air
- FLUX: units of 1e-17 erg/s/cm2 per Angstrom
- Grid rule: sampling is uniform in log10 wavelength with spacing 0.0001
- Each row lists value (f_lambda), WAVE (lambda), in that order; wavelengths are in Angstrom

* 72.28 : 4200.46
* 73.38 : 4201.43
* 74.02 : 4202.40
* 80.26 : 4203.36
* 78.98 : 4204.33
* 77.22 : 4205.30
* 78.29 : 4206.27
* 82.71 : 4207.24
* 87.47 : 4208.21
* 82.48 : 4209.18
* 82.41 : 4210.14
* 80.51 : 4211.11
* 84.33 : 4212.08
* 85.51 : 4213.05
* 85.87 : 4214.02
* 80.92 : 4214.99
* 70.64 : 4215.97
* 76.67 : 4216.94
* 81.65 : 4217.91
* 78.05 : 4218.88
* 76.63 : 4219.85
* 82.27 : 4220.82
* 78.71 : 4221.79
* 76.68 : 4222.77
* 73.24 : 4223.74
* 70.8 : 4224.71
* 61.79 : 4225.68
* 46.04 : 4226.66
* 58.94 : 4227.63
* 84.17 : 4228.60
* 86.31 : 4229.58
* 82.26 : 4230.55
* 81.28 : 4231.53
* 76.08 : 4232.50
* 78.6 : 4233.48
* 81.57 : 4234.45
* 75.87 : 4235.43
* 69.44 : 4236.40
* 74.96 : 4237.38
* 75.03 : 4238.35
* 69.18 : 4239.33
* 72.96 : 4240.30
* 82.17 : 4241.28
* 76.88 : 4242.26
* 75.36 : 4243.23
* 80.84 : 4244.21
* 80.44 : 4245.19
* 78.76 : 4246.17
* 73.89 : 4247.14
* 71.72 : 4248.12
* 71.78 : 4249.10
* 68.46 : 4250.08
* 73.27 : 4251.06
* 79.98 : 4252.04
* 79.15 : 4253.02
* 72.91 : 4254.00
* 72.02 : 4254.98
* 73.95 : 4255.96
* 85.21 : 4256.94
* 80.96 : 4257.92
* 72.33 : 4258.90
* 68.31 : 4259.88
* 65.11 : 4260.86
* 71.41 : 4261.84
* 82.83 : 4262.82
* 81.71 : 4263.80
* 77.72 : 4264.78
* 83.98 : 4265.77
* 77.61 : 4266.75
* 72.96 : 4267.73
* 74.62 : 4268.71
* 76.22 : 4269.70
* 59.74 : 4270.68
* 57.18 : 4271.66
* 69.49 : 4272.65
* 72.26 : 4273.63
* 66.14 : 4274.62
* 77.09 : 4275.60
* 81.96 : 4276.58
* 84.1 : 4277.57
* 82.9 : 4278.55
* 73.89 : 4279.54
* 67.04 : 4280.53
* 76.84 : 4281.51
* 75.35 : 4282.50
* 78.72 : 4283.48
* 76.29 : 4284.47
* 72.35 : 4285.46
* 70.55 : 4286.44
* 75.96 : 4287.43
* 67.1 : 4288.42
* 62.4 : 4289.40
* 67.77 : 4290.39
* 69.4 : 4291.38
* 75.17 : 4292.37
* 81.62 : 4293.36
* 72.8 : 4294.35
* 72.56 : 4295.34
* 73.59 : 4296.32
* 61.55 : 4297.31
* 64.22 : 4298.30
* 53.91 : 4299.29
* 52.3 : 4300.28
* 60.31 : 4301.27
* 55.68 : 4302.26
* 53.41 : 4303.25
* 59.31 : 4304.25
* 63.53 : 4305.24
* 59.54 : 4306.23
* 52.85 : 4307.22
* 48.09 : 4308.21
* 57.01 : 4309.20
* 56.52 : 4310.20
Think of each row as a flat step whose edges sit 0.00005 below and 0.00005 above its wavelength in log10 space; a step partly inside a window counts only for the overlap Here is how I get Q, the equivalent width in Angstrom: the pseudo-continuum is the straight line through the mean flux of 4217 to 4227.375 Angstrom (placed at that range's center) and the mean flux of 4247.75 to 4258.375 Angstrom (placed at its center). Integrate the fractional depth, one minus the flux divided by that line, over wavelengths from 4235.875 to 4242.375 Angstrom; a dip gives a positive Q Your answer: 0.0 Angstrom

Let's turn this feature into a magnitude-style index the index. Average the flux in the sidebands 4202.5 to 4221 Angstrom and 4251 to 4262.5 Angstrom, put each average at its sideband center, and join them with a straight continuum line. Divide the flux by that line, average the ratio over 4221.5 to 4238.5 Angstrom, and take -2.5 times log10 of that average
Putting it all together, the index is 0.06 mag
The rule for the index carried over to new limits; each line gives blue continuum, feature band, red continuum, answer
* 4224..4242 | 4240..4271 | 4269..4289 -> -0.03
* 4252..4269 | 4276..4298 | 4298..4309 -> -0.15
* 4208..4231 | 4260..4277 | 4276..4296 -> 0.03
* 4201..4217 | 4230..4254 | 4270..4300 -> 0.00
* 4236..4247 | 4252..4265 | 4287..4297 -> -0.02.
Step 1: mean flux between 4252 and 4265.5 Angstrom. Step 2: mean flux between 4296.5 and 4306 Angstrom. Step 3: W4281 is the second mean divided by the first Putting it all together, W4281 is 0.77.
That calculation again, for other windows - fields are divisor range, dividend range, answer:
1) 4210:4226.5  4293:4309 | 0.79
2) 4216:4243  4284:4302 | 0.91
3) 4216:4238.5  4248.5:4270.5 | 1.00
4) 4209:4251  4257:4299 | 0.96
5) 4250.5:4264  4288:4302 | 0.88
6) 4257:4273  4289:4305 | 0.88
